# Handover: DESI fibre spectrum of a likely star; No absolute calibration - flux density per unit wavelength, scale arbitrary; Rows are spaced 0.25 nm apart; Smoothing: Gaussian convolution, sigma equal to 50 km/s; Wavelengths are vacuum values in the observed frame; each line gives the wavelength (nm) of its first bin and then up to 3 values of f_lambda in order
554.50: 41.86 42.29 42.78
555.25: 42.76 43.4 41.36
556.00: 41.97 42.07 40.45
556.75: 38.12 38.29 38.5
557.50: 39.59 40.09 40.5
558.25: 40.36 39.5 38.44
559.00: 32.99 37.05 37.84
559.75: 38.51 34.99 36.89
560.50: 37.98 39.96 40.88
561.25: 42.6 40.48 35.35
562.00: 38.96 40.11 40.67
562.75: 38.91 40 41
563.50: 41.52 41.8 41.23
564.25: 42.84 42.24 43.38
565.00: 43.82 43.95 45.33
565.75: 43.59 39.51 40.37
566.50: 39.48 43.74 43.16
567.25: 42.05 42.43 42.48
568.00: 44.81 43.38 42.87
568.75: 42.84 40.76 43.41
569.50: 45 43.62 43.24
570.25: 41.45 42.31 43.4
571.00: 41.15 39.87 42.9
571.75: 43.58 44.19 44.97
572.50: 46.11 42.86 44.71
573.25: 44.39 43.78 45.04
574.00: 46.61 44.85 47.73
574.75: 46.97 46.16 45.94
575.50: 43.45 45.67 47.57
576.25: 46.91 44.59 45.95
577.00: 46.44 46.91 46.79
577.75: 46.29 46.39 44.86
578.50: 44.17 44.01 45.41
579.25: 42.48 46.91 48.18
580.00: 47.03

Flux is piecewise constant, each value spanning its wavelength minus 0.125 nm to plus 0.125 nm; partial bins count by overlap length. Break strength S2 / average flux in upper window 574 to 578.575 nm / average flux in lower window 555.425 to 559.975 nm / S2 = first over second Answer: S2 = 1.17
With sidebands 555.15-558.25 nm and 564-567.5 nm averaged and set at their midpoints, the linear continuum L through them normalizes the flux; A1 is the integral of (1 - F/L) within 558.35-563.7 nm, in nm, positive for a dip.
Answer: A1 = 0.34 nm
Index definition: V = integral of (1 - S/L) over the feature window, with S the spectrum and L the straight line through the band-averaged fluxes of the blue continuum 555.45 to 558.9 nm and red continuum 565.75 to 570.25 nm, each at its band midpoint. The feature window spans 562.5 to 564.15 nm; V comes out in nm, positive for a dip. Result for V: 0.03 nm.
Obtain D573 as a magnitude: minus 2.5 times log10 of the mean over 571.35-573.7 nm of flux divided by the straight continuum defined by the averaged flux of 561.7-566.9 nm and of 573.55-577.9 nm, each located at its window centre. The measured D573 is 0.02 mag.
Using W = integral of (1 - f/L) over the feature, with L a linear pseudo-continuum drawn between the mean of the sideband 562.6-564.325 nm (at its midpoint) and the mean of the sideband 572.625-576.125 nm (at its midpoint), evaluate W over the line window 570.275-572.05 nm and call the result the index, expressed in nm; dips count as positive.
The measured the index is 0.07 nm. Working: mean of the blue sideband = 41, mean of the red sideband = 45.4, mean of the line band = 42.4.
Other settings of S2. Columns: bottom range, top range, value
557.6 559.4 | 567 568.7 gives 1.12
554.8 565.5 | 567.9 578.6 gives 1.11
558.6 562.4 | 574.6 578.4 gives 1.20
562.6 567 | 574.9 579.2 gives 1.09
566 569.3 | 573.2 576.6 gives 1.08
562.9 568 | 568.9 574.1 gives 1.03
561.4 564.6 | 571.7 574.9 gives 1.12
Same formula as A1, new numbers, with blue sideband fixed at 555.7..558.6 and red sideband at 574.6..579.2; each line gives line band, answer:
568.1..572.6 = 0.083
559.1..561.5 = 0.140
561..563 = 0.085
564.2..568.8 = 0.000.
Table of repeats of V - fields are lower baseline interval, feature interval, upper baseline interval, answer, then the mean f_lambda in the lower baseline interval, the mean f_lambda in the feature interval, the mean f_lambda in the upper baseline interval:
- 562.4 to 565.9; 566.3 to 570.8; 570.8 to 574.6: 0.04 nm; 42.2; 42.8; 44.1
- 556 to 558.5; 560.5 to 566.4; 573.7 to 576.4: 0.12 nm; 39.9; 41.2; 46.1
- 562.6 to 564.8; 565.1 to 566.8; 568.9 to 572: -0.02 nm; 41.4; 42.2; 42.6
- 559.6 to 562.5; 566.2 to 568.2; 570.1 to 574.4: -0.04 nm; 38.9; 42.4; 43.7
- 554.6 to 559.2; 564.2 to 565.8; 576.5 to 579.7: -0.05 nm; 40.2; 43.6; 45.6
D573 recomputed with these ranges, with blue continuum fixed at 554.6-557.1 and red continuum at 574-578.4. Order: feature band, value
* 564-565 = 0.02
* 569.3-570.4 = 0.03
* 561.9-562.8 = 0.08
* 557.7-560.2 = 0.11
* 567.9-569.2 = 0.03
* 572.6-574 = 0.02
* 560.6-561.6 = 0.04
